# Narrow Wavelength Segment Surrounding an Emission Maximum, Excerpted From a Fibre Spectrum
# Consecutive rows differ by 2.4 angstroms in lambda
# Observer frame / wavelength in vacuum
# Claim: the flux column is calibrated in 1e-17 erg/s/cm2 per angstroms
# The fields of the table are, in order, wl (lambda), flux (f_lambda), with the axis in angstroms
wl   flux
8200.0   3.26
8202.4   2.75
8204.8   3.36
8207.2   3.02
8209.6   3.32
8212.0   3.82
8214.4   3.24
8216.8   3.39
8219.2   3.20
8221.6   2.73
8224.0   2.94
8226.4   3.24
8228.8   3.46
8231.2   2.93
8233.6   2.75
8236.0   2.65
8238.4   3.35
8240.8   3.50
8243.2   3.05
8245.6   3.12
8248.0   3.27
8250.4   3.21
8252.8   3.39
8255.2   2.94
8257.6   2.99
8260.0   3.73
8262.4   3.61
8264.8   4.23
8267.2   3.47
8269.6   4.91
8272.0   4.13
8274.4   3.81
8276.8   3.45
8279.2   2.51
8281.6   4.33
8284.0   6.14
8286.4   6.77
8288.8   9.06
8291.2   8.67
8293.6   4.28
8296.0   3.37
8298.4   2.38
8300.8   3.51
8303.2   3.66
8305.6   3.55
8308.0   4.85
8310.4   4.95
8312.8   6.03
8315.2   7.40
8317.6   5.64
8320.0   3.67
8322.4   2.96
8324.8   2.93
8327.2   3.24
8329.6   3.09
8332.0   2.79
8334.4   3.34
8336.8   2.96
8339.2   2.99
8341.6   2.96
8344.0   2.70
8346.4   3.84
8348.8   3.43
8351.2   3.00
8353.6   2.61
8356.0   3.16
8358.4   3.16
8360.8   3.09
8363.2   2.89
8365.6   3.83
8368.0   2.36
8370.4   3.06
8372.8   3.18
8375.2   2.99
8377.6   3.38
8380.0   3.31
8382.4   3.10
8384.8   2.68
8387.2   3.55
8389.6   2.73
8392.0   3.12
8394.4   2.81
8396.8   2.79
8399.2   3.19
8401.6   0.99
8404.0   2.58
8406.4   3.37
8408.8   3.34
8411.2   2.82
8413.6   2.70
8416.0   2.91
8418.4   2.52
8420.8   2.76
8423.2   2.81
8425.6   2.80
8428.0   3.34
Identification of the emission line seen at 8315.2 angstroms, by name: [N II] 6583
